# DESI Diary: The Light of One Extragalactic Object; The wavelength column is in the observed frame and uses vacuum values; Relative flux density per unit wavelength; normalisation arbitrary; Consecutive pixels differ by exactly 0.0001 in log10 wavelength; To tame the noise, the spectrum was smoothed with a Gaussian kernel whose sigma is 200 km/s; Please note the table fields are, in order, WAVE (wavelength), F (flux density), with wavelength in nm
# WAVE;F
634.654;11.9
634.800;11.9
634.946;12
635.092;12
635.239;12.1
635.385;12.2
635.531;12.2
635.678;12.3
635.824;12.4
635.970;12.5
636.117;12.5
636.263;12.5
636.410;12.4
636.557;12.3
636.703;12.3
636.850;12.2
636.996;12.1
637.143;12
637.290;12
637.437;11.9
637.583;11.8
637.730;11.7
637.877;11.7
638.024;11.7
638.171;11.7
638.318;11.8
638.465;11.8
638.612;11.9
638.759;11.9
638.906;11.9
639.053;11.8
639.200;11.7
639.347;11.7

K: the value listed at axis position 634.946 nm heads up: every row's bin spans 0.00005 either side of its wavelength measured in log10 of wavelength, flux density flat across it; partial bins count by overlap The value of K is 12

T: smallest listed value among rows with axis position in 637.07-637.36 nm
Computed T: 12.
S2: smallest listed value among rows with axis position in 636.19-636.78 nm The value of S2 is 12.3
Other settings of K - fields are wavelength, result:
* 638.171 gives 11.7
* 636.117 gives 12.5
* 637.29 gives 12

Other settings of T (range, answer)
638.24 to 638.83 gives 11.8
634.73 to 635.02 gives 11.9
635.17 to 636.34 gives 12.1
